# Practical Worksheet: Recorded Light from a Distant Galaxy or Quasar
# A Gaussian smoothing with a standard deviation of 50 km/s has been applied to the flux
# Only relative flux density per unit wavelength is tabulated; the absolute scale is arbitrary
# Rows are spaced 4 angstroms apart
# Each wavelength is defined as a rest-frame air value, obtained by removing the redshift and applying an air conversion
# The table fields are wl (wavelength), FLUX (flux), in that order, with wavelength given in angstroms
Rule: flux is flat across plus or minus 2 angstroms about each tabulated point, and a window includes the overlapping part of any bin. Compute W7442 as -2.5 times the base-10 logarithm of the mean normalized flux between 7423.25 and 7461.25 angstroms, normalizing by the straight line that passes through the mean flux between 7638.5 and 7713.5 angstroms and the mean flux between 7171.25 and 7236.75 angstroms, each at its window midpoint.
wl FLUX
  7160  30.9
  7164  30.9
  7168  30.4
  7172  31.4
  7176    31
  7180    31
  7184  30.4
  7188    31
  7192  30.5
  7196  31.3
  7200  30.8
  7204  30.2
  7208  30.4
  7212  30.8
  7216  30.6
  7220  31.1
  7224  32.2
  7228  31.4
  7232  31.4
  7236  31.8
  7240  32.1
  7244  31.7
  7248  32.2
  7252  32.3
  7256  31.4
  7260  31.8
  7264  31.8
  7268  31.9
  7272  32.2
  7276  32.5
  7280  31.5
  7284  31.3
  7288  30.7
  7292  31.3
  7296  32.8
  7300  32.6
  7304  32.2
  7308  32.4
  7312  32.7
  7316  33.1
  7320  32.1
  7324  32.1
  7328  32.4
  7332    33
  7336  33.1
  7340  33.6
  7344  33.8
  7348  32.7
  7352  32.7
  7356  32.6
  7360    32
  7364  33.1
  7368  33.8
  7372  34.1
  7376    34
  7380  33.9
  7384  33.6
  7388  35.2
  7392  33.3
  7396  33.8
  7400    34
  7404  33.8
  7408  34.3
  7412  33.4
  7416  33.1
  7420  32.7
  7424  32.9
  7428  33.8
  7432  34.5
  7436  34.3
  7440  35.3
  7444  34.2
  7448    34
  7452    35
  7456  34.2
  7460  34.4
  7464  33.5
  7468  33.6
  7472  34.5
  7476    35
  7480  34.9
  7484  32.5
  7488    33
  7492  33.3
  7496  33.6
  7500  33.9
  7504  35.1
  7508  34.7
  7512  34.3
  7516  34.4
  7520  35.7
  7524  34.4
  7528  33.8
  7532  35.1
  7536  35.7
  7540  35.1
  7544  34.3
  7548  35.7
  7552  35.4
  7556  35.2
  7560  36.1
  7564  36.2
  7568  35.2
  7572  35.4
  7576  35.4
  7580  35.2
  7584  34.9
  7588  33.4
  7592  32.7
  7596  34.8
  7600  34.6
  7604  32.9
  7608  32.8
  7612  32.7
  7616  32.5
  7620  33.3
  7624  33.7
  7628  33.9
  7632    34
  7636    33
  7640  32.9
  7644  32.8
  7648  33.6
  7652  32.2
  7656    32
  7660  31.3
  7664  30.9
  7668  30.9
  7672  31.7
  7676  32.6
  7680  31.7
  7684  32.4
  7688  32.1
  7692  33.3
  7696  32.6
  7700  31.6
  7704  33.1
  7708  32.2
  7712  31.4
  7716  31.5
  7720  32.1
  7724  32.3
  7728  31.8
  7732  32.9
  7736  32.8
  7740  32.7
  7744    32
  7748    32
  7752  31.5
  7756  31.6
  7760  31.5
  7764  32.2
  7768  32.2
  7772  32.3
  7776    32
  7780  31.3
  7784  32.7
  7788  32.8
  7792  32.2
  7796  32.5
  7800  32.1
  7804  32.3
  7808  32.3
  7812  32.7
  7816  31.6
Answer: -0.09 mag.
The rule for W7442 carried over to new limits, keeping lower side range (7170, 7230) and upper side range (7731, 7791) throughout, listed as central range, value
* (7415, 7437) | -0.07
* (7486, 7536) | -0.09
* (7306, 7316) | -0.05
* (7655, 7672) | 0.02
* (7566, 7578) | -0.12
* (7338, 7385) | -0.07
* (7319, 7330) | -0.03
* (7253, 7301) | -0.02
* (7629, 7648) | -0.05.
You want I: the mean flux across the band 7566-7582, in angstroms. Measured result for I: 35.3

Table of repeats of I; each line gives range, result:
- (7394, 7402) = 33.9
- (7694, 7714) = 32.2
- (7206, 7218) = 30.6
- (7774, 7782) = 31.6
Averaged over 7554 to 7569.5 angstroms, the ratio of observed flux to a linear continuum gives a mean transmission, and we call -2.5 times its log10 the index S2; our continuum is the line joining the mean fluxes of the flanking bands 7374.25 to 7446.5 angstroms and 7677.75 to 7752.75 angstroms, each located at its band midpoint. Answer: -0.08 mag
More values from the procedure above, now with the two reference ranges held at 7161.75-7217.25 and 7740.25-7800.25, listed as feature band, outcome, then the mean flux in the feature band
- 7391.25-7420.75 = -0.08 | 33.6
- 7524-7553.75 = -0.11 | 35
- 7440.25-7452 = -0.10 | 34.4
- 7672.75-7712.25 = -0.01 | 32.3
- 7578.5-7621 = -0.06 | 33.6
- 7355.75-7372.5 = -0.07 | 33.1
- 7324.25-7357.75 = -0.06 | 32.9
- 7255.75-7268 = -0.03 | 31.7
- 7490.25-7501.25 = -0.07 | 33.6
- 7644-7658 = -0.03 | 32.6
